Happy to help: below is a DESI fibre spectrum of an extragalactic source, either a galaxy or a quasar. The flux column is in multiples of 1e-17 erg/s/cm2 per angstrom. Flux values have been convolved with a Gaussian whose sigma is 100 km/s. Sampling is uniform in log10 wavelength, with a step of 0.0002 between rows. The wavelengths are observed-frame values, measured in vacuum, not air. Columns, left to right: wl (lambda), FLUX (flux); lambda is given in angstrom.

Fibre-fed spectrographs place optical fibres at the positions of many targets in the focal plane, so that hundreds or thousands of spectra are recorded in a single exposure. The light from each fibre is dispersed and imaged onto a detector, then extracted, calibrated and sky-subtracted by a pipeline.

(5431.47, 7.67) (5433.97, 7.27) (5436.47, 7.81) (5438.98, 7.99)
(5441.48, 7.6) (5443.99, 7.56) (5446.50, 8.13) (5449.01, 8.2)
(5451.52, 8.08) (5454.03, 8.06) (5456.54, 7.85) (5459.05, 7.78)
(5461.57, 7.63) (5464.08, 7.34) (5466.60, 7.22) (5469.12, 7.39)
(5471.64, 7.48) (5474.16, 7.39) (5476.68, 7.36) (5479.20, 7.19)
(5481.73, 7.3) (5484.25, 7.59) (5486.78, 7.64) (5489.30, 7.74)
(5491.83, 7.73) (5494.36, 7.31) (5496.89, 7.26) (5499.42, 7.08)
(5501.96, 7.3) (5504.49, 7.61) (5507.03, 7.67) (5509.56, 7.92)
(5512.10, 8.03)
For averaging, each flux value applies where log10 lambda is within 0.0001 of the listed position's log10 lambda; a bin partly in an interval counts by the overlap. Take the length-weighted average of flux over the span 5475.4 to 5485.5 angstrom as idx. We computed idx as 7.36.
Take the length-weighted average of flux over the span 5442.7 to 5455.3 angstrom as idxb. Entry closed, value 8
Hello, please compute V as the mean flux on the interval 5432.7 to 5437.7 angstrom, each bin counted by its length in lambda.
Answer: 7.55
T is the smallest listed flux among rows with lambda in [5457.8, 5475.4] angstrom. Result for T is 7.22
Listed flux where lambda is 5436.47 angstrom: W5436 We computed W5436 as 7.81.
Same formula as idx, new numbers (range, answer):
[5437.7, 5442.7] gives 7.8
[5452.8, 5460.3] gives 7.9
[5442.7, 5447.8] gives 7.84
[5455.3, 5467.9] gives 7.56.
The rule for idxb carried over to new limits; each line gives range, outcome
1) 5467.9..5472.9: 7.43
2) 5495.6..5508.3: 7.39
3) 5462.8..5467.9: 7.28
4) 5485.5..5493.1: 7.7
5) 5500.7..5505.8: 7.46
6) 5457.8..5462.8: 7.7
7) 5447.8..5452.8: 8.14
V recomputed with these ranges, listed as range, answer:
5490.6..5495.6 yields 7.52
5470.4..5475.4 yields 7.44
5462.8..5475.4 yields 7.36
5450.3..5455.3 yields 8.07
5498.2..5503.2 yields 7.18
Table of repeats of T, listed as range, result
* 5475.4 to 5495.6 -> 7.19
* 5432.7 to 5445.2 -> 7.27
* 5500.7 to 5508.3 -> 7.3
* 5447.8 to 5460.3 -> 7.78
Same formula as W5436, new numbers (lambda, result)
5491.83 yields 7.73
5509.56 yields 7.92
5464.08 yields 7.34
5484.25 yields 7.59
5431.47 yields 7.67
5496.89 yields 7.26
